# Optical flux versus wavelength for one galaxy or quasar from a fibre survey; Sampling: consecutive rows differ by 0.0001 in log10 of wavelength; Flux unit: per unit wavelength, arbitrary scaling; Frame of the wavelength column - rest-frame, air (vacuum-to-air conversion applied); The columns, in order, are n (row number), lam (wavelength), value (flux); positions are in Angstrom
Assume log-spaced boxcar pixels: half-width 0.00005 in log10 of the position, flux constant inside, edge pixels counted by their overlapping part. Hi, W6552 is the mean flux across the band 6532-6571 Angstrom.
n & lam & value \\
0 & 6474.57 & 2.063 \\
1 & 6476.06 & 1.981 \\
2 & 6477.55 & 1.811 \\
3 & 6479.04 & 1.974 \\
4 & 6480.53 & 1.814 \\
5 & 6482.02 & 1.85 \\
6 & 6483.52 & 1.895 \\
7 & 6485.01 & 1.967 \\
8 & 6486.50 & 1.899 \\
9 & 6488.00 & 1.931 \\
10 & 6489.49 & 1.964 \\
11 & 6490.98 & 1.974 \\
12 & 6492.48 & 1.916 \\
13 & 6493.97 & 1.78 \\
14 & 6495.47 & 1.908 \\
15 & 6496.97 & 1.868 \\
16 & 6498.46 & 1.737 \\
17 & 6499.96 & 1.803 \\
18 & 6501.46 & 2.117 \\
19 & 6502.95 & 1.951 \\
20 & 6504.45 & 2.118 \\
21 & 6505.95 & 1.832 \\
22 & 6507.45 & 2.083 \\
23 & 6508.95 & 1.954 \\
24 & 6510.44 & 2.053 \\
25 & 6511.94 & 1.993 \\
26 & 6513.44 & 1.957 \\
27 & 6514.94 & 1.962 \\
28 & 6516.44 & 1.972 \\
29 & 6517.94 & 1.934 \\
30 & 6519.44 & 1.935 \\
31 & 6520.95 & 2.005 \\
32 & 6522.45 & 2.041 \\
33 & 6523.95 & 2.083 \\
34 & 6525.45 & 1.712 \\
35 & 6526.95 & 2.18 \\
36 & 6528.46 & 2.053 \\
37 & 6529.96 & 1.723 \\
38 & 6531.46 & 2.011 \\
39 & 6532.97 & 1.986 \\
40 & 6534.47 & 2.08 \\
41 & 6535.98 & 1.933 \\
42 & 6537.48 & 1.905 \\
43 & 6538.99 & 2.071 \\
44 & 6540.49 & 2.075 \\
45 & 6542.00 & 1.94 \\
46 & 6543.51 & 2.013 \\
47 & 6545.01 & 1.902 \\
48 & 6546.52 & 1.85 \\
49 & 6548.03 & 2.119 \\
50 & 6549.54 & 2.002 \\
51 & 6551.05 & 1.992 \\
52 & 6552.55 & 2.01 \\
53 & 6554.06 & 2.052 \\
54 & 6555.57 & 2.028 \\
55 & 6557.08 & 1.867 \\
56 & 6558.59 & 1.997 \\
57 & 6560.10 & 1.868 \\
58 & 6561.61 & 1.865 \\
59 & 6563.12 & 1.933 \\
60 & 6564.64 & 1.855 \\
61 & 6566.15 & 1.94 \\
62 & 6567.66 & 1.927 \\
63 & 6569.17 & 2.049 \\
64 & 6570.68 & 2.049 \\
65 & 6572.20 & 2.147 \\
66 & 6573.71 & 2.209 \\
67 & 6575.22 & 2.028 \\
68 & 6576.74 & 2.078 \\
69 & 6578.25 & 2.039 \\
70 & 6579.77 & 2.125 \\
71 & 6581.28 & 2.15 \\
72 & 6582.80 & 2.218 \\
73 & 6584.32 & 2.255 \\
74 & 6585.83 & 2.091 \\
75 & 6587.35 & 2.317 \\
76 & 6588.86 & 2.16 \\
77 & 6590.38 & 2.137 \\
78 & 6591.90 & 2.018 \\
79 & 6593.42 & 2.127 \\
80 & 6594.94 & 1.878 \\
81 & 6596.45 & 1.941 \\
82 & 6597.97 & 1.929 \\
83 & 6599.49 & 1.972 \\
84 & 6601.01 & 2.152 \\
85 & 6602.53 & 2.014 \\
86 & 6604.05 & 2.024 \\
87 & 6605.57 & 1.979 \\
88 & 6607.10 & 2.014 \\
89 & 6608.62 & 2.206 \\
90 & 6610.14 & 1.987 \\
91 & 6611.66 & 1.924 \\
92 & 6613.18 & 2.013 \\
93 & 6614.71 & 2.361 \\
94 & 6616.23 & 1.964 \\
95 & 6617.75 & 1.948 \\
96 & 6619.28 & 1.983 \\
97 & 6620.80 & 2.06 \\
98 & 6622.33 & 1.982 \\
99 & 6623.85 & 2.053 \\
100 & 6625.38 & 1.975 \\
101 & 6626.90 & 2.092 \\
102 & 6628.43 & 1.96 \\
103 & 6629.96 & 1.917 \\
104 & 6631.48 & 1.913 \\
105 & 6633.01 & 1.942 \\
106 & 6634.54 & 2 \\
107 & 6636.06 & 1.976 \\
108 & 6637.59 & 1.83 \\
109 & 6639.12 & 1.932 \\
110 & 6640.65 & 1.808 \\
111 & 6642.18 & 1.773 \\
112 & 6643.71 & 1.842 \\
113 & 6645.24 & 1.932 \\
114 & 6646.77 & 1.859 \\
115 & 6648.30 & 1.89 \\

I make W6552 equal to 1.97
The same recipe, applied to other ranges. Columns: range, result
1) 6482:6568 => 1.96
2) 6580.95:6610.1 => 2.08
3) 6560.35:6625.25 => 2.05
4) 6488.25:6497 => 1.91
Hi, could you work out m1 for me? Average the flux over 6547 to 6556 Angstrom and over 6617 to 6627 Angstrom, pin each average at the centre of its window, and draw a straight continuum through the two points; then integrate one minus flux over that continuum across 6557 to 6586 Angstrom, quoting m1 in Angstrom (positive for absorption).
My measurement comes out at -0.2 Angstrom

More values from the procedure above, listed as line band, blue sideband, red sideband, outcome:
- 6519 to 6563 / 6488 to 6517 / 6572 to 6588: 1.5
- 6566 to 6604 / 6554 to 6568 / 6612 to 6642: -2.6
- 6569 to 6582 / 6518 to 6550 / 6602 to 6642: -0.7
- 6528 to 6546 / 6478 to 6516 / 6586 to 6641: -0.1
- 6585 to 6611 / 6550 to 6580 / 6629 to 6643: -1.4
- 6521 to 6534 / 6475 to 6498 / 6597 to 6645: -0.3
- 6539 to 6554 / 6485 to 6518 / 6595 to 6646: -0.3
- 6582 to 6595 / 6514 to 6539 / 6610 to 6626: -0.9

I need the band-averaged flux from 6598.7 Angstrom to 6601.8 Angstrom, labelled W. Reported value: 2.06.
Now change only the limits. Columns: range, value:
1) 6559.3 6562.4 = 1.87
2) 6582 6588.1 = 2.22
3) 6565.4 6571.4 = 1.99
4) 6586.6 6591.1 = 2.21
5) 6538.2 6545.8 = 2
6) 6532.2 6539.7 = 1.99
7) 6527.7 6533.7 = 1.94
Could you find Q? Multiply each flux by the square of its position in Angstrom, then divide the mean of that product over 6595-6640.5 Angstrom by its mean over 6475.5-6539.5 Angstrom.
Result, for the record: 1.1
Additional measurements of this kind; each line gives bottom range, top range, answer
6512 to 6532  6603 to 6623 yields 1.06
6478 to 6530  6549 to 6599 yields 1.07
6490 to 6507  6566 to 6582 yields 1.11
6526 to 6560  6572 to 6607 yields 1.06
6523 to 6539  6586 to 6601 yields 1.06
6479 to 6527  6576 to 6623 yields 1.10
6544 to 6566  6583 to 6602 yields 1.08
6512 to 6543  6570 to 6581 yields 1.08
